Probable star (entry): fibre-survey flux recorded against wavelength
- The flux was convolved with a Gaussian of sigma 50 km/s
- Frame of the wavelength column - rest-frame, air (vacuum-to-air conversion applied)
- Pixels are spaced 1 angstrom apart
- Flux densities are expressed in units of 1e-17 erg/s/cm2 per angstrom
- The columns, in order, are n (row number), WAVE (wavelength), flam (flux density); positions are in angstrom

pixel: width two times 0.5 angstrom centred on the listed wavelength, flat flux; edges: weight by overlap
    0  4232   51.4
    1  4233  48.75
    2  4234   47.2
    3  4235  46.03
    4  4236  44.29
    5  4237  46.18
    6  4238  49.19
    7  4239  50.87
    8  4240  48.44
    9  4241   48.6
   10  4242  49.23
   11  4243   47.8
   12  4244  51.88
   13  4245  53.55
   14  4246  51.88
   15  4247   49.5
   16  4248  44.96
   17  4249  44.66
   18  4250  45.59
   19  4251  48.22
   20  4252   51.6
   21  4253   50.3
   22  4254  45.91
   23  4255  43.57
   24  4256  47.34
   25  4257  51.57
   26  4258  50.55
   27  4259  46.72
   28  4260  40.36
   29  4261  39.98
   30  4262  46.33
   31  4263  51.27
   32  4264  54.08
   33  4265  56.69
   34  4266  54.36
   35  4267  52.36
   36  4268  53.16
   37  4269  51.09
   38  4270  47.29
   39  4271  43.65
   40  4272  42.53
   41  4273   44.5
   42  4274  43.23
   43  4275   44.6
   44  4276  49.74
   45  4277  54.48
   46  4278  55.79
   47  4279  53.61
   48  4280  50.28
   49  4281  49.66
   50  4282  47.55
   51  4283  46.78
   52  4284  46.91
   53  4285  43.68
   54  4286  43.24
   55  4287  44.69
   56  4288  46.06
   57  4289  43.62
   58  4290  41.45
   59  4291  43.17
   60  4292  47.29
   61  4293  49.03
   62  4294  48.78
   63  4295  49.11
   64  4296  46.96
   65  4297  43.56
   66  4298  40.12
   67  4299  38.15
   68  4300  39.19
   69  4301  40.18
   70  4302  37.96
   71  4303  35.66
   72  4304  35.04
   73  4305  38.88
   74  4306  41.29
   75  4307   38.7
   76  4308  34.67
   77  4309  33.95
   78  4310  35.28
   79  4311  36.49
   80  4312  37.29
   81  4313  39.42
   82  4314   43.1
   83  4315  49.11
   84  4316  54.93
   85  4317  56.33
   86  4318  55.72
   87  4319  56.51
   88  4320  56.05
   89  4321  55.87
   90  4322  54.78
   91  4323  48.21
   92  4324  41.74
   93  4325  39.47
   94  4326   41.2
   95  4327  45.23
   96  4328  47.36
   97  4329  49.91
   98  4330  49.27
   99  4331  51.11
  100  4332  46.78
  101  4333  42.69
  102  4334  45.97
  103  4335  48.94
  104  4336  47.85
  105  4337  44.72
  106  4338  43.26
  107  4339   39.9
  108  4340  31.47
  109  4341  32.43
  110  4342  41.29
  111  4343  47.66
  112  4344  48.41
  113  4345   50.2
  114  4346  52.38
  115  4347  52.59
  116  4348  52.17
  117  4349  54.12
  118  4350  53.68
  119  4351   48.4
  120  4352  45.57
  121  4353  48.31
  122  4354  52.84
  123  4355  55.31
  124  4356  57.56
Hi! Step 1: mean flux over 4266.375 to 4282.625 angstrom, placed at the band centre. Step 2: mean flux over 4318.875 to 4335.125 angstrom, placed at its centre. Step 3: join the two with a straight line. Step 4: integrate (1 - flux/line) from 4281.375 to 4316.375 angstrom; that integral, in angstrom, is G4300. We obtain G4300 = 4.5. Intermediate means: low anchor 49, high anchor 48.1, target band 42.3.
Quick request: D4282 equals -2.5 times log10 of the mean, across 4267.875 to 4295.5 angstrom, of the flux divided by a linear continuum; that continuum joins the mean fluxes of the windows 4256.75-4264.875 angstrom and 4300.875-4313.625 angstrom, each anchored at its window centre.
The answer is -0.10 mag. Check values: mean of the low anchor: 47.9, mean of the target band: 47.2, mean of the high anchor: 37.3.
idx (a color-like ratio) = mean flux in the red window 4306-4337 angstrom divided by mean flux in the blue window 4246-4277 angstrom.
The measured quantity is 1.0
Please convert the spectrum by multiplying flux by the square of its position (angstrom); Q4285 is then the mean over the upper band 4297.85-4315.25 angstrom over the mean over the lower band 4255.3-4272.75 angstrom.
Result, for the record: 0.80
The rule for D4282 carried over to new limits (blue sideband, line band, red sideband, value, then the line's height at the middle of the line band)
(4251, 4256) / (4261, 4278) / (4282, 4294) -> -0.058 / 46.7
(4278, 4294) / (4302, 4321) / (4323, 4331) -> 0.061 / 46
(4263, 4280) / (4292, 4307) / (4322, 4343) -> 0.138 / 47.4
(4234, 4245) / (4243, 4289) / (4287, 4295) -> -0.028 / 47.1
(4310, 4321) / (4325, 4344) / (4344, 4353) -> 0.126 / 49.7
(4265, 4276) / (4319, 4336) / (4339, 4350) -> -0.030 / 46.7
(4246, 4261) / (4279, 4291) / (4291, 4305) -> -0.056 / 43.7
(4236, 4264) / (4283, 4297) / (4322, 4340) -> 0.025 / 46.7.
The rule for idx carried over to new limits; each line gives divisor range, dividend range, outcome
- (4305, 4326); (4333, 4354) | 1.03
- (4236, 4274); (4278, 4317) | 0.90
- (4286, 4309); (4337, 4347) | 1.04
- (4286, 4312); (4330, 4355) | 1.14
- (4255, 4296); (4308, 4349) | 0.96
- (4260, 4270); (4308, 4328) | 0.92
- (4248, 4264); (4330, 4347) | 0.96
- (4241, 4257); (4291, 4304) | 0.88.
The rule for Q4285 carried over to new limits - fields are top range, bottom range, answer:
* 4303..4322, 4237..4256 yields 0.94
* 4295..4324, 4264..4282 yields 0.89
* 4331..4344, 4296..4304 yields 1.12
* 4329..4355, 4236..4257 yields 1.02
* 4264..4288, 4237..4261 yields 1.03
